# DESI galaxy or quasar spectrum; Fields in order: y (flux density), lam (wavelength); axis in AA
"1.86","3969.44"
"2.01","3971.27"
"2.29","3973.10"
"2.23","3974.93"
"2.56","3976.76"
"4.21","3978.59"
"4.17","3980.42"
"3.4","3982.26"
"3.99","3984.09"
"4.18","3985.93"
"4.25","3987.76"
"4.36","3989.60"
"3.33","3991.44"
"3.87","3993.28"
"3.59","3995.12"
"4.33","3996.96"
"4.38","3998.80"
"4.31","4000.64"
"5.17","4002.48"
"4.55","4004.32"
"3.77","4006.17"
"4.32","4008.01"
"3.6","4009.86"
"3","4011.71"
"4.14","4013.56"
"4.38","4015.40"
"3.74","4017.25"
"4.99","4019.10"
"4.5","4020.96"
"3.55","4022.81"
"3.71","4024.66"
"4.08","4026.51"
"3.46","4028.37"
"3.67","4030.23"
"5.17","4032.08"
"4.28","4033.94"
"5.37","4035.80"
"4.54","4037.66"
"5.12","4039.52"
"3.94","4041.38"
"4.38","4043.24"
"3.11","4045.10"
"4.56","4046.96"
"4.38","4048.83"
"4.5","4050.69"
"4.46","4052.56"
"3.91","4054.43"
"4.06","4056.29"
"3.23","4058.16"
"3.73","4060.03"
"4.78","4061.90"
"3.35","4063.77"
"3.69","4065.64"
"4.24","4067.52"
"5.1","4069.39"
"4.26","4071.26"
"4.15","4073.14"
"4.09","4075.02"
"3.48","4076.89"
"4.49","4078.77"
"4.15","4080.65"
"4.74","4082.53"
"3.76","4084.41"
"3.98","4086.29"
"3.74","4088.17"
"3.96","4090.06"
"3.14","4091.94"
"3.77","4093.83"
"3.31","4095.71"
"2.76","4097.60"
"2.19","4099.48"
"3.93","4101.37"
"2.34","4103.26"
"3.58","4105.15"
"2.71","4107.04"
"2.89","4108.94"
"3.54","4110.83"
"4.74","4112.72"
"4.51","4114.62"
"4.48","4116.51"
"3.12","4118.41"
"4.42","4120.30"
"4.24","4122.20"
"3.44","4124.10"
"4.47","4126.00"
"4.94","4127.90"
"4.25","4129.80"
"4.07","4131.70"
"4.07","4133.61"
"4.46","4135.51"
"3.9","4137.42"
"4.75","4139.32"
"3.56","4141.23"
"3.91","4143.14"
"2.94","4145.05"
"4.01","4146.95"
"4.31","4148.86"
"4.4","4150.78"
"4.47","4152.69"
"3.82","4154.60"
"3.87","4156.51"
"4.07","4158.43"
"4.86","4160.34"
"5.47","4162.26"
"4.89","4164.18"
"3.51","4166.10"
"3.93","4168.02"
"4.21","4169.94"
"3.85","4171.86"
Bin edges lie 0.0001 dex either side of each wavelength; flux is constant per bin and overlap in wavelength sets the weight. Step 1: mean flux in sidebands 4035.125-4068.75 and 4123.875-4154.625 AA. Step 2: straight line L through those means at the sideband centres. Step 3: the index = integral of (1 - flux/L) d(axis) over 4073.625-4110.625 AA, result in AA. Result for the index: 5.6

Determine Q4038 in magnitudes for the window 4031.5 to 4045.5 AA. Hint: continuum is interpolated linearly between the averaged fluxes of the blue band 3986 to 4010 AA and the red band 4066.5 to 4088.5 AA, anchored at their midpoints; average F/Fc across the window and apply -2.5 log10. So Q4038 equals -0.09 mag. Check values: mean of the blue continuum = 4.16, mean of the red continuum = 4.19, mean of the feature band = 4.52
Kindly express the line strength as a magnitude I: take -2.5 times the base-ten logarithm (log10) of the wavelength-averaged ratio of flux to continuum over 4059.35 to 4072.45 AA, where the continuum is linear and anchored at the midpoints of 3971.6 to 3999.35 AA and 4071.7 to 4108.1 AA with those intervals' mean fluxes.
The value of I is -0.158 mag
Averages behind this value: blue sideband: 3.63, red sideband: 3.6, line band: 4.17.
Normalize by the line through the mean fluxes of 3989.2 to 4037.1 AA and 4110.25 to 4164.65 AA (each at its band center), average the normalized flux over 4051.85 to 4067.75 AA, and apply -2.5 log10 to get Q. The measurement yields 0.07 mag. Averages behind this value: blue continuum 4.14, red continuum 4.2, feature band 3.92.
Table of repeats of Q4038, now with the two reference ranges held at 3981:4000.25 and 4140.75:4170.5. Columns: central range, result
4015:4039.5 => -0.07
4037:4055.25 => -0.07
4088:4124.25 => 0.16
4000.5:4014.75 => -0.03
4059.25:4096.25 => 0.02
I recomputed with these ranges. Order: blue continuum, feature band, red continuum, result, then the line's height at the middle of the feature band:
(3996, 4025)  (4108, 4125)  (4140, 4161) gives 0.032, 4.05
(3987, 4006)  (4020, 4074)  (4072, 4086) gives -0.009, 4.15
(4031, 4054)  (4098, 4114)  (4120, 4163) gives 0.301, 4.29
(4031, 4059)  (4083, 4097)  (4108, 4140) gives 0.149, 4.22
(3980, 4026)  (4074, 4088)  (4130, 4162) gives 0.004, 4.1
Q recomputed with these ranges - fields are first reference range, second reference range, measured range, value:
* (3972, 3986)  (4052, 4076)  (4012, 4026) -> -0.12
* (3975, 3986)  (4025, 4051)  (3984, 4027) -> -0.05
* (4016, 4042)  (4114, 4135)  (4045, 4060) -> 0.06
